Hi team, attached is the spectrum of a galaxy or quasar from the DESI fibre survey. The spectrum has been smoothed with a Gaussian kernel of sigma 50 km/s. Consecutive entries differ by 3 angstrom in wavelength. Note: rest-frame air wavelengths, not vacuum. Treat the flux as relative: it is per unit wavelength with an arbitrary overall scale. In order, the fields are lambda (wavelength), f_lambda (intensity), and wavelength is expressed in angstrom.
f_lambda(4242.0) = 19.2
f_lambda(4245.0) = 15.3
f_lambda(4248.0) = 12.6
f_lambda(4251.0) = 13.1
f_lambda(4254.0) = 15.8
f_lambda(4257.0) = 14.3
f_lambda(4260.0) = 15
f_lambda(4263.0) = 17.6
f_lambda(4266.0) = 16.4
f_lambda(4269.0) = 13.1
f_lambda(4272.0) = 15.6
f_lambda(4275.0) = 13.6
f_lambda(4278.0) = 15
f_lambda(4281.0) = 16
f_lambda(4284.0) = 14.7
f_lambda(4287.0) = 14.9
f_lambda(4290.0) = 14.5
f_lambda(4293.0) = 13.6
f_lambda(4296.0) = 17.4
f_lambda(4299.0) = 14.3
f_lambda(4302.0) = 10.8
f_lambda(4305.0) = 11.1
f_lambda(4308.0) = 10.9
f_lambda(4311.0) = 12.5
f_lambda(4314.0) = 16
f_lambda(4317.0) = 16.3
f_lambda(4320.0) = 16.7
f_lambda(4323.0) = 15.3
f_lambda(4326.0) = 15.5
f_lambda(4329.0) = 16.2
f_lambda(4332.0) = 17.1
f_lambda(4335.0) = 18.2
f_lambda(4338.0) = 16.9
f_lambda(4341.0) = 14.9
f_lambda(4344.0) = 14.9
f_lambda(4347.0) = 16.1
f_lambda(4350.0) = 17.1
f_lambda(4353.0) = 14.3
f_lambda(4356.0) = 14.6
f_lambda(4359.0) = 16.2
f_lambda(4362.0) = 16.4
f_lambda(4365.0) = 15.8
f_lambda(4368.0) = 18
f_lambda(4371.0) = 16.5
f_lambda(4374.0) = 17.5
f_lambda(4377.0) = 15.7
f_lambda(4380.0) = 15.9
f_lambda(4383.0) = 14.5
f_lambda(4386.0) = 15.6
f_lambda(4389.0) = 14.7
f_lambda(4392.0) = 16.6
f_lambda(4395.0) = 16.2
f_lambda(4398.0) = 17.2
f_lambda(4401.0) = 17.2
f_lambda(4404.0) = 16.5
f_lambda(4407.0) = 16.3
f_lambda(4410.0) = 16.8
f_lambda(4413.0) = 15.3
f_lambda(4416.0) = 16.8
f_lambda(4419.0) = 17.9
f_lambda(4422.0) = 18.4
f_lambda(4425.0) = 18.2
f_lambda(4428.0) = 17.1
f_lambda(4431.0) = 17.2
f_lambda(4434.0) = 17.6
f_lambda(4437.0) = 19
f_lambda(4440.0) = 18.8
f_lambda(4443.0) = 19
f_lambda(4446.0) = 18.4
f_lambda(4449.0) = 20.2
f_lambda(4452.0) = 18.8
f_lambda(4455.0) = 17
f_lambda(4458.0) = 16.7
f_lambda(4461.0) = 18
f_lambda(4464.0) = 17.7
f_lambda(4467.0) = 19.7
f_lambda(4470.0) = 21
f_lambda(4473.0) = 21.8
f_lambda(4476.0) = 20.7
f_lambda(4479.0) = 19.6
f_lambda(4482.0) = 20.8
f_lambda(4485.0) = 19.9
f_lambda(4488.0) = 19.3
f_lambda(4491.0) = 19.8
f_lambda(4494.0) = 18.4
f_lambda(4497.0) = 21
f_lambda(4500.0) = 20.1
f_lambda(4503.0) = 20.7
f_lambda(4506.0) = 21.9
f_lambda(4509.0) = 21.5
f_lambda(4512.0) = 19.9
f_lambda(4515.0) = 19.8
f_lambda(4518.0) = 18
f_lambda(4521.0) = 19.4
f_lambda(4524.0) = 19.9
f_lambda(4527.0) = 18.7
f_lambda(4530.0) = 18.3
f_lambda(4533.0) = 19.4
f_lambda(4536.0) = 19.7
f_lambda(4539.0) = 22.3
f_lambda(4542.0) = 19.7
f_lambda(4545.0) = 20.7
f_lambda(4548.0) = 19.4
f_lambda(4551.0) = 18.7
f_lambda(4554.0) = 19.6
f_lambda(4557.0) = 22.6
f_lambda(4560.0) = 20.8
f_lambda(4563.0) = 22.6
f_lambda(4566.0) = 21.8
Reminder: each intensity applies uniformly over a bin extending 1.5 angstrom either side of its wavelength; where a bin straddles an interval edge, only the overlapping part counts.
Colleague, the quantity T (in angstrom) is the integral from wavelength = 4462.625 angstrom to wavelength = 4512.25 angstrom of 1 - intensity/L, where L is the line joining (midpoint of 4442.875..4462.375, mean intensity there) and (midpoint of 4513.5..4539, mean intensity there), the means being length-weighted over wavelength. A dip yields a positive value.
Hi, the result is -3.9 angstrom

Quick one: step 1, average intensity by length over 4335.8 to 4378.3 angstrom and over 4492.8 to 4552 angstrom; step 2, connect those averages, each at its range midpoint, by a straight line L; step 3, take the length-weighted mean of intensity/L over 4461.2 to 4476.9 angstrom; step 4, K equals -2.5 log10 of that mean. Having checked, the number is -0.07 mag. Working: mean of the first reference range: 16.1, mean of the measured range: 20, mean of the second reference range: 19.9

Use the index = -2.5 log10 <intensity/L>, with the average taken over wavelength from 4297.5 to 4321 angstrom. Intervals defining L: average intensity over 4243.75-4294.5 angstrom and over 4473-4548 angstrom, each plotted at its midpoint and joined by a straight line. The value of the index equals 0.16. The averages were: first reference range 14.8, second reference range 20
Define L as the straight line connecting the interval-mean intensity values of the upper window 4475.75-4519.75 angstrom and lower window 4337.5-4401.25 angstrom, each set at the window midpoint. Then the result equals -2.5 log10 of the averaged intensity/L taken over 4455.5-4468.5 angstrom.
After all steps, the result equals 0.06 mag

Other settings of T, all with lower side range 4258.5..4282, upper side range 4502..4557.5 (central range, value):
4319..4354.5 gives 0.8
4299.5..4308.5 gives 2.6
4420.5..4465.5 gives 0.6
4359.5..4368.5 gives 0.2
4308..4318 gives 1.1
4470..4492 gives -1.5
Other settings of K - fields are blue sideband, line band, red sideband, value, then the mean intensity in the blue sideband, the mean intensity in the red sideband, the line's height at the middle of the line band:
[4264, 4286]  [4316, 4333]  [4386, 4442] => -0.03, 15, 17.1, 15.7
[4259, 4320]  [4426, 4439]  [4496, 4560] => 0.00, 14.5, 20.1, 17.8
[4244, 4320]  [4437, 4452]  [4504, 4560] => -0.06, 14.5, 20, 18.1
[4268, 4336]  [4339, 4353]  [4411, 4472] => 0.01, 14.7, 18.2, 15.8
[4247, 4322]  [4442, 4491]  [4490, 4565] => -0.03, 14.5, 20.1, 18.7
